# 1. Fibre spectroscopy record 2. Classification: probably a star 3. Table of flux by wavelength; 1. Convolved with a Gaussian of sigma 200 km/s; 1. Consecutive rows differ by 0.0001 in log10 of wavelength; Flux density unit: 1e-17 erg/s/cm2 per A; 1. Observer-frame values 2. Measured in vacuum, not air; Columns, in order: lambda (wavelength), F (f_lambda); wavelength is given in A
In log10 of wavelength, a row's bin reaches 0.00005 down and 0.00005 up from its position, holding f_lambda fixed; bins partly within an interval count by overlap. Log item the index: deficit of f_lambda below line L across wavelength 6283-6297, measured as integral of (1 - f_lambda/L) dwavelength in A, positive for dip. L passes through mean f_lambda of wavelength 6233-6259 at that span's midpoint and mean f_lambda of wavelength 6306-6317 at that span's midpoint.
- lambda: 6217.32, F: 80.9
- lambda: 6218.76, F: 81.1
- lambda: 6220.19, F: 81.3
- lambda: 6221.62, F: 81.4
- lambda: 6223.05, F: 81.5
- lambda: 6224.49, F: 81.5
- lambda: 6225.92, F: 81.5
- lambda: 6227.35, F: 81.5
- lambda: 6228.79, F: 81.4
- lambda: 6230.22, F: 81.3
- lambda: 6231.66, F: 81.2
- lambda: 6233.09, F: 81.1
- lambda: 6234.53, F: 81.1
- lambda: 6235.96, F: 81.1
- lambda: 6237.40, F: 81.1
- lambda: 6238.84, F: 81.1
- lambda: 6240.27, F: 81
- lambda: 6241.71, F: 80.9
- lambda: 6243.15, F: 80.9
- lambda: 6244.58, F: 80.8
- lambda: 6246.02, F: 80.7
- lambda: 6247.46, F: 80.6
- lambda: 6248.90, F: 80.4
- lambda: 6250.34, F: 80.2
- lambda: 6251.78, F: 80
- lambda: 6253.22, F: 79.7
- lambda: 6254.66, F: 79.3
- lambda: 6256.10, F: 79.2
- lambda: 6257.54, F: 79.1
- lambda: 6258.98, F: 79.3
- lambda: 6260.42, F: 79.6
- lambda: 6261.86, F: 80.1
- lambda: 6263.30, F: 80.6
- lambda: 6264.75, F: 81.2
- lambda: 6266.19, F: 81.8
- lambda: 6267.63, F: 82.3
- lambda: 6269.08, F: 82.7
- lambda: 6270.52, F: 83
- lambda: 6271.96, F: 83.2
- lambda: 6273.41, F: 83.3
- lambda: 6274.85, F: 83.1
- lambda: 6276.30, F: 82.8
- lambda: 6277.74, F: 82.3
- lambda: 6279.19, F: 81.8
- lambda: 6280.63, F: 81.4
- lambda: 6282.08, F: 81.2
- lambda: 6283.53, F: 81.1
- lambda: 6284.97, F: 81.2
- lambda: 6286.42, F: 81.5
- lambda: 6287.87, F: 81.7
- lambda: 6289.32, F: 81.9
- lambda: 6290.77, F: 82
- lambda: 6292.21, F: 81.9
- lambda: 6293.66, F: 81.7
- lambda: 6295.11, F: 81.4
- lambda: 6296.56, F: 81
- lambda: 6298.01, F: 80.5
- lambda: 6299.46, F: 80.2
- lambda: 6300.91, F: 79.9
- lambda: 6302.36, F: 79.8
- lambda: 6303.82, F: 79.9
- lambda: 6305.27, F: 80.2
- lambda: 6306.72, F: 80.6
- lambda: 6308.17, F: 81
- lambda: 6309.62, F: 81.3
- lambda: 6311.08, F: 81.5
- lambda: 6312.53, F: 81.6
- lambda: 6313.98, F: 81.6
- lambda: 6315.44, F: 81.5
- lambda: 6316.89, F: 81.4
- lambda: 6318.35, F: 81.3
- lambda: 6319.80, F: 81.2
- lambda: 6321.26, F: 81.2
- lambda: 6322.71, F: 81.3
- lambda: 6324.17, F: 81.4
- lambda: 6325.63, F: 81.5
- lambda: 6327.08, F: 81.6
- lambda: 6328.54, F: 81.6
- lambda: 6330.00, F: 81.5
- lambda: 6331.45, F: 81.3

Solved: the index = -0.1 A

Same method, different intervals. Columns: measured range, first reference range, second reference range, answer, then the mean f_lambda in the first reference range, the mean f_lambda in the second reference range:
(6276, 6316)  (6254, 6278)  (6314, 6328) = 0.1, 81.4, 81.4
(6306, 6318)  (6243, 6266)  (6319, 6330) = 0.0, 80.1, 81.4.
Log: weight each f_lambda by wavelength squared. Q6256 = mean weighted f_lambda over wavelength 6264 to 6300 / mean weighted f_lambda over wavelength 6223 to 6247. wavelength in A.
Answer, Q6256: 1.0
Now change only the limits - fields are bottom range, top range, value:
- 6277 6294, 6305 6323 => 1.00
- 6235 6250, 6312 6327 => 1.03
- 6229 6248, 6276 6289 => 1.02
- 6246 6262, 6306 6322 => 1.04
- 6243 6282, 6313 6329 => 1.02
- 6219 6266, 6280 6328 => 1.03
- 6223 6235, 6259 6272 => 1.01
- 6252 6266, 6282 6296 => 1.03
